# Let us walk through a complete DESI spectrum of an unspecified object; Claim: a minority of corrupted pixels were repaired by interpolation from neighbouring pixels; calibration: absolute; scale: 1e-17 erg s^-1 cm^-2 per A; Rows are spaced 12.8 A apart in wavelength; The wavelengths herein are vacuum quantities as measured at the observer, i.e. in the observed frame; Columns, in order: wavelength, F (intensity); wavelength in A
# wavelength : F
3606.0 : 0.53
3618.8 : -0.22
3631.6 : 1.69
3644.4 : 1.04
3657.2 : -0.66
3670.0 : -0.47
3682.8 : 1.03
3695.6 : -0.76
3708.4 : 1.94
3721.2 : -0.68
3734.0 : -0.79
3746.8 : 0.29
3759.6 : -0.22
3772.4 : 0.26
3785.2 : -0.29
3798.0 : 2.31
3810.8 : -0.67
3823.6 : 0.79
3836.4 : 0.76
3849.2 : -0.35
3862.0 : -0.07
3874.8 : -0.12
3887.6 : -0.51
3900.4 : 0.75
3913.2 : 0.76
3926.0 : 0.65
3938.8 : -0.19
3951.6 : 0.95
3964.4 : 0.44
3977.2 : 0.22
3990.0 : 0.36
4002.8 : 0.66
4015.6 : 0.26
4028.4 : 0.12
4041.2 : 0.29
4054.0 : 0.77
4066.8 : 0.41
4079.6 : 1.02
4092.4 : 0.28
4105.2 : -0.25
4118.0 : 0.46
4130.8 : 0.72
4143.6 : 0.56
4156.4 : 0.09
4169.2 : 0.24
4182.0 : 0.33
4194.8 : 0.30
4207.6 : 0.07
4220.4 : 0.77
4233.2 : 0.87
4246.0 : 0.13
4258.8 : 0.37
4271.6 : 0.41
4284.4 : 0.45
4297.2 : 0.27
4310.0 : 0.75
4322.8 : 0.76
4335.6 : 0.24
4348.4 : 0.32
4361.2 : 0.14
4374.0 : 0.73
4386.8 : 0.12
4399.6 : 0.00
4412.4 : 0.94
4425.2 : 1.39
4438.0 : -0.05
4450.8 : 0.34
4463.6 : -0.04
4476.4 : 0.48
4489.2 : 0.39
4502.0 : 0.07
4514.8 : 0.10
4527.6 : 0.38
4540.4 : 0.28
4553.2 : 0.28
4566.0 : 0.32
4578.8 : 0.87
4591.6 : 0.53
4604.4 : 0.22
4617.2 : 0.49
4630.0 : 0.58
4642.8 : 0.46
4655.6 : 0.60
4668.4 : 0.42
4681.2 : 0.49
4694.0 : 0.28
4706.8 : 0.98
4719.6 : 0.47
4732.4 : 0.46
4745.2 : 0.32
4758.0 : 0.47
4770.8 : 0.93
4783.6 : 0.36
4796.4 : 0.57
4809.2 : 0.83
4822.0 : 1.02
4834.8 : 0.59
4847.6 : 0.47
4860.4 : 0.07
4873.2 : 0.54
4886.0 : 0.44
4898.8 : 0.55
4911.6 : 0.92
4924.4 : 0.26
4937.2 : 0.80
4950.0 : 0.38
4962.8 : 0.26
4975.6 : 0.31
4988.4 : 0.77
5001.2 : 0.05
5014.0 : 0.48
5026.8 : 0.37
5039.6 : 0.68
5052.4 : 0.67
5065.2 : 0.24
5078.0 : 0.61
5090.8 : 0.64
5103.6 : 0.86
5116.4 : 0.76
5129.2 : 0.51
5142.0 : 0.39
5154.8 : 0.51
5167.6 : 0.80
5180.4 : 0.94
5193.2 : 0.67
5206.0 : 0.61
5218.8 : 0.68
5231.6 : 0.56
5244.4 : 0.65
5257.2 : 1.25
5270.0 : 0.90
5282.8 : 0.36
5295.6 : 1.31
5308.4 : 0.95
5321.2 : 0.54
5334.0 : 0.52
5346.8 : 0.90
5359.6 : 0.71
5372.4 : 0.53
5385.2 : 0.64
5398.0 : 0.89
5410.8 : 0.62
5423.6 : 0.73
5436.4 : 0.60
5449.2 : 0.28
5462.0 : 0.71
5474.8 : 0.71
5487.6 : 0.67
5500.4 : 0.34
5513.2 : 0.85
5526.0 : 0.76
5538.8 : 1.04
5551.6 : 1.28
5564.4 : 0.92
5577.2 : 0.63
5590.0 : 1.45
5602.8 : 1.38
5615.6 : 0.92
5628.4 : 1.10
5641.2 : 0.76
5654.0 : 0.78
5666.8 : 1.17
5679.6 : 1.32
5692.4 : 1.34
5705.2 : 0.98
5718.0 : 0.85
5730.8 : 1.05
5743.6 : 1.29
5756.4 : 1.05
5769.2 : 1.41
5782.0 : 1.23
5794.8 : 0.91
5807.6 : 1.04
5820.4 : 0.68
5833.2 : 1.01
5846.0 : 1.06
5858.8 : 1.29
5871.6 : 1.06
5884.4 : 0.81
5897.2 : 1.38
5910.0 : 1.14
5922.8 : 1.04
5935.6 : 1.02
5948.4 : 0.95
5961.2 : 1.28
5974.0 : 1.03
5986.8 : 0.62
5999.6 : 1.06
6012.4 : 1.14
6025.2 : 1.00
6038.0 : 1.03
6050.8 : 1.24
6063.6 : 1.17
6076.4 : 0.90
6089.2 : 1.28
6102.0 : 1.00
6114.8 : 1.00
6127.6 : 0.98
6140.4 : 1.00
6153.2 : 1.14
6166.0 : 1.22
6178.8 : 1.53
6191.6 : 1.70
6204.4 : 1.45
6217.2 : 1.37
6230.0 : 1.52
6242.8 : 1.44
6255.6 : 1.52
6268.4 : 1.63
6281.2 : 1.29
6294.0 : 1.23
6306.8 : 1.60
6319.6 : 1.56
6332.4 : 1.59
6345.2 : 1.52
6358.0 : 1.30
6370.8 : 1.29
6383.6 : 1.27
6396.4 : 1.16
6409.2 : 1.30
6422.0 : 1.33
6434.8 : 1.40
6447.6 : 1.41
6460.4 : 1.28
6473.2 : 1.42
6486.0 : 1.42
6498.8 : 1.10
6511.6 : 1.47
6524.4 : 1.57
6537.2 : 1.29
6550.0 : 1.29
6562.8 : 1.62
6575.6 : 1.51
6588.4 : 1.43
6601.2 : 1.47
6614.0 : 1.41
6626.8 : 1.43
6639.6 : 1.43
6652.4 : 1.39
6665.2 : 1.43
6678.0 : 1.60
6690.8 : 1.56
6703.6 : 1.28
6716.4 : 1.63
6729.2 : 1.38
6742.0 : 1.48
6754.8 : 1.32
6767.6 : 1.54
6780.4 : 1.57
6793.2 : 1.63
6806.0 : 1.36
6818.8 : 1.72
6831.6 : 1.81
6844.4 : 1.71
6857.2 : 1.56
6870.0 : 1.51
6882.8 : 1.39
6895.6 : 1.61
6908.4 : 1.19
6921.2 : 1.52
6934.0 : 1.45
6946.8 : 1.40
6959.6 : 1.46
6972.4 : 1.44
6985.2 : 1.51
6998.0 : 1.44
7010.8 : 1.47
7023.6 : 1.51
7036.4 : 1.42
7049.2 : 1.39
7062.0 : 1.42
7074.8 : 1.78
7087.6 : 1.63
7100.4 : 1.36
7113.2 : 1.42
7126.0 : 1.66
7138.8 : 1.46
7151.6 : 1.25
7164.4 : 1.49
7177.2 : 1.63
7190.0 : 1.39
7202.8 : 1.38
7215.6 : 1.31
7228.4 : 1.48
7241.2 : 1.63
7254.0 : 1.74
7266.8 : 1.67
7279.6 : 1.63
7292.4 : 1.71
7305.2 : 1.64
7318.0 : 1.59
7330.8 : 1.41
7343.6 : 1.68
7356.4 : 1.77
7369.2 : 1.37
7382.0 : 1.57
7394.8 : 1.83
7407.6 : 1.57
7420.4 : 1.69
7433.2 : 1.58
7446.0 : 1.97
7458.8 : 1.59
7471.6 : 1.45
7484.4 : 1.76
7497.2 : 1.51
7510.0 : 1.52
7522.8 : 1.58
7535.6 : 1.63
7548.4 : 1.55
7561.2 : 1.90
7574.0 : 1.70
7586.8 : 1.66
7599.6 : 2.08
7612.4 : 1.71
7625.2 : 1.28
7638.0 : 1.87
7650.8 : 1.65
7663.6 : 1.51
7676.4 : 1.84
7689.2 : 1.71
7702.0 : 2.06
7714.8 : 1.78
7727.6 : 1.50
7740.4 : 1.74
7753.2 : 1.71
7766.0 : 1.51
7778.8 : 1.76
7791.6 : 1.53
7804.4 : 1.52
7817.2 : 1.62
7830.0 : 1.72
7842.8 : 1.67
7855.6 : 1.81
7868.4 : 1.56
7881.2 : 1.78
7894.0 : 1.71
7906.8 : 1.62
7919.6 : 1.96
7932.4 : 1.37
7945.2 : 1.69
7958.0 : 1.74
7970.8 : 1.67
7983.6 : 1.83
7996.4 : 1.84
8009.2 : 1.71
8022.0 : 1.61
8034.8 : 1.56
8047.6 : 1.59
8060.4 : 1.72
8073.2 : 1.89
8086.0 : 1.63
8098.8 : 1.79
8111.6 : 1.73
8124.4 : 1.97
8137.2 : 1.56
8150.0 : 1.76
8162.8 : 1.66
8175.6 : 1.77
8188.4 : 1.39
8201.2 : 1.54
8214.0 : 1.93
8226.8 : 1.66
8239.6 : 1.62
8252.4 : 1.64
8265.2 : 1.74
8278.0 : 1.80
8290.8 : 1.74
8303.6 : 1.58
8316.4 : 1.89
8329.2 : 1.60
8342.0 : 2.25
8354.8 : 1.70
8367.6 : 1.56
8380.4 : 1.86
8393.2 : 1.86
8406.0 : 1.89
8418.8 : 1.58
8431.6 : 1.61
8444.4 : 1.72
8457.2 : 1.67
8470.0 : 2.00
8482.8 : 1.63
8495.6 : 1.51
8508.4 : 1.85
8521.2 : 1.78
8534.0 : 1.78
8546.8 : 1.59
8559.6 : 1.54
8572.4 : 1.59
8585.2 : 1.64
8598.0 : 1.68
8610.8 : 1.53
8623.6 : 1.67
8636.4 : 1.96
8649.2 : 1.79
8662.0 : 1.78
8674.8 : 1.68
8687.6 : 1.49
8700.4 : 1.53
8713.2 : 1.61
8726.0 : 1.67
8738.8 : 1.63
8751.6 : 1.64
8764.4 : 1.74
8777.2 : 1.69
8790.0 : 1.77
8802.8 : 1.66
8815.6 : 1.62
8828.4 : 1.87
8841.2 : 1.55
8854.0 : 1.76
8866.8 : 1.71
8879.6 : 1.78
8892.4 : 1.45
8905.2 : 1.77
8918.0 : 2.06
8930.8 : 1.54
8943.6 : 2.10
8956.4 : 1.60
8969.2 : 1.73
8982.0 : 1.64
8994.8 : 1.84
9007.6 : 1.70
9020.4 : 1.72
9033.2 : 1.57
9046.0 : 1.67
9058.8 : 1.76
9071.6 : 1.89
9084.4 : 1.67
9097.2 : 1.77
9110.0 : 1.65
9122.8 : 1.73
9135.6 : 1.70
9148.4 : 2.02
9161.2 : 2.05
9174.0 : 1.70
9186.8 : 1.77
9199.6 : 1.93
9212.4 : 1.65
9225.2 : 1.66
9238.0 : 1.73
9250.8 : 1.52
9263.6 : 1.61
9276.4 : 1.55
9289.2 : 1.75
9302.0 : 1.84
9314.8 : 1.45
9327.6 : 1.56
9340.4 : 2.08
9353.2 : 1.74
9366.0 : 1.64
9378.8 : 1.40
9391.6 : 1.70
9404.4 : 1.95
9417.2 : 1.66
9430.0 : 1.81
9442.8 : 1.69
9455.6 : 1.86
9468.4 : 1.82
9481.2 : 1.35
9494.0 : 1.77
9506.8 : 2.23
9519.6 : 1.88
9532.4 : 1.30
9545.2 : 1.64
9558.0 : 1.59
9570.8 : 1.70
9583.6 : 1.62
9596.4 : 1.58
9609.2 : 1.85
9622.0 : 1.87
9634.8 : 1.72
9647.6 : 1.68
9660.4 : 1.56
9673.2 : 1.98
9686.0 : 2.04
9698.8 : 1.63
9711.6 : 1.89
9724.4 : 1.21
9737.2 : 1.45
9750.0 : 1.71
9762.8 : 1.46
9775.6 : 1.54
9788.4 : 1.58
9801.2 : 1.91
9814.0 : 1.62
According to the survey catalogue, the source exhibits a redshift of 0.39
